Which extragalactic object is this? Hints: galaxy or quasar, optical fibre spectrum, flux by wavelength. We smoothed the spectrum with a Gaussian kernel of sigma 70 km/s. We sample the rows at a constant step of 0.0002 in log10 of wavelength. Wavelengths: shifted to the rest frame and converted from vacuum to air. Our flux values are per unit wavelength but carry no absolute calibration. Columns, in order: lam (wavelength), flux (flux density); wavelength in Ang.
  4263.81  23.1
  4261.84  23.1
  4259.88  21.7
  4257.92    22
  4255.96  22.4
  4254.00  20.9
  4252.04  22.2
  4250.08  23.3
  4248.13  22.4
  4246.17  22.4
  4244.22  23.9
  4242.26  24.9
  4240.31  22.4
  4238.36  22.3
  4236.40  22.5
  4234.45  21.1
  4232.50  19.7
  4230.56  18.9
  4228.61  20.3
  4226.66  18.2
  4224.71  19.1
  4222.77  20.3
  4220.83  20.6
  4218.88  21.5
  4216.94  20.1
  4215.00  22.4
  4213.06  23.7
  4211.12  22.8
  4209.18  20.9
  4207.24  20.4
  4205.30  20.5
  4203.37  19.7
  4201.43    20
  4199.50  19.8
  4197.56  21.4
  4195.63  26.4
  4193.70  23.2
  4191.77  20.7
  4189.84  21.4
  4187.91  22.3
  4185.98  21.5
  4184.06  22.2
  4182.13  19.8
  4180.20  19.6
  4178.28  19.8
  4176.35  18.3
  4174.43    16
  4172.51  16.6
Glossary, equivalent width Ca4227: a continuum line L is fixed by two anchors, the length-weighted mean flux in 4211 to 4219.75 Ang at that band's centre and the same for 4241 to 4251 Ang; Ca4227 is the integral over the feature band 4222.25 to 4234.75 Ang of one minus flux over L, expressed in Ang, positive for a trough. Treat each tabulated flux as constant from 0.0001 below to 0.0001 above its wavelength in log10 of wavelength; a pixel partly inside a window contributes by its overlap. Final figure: 1.7 Ang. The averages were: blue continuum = 22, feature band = 19.6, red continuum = 23.4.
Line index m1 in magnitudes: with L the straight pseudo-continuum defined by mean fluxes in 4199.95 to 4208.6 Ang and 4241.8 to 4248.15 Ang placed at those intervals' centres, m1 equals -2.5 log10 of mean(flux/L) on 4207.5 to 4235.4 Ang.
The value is 0.042 mag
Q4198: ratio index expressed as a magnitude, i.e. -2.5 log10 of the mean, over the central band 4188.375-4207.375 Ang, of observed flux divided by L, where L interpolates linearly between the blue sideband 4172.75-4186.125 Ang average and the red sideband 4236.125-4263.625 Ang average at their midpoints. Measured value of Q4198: -0.06 mag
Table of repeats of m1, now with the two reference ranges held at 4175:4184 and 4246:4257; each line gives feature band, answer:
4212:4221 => -0.04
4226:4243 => 0.02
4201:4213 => -0.02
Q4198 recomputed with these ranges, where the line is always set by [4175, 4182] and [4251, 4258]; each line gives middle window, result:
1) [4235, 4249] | -0.07 mag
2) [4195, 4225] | -0.05 mag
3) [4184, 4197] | -0.15 mag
